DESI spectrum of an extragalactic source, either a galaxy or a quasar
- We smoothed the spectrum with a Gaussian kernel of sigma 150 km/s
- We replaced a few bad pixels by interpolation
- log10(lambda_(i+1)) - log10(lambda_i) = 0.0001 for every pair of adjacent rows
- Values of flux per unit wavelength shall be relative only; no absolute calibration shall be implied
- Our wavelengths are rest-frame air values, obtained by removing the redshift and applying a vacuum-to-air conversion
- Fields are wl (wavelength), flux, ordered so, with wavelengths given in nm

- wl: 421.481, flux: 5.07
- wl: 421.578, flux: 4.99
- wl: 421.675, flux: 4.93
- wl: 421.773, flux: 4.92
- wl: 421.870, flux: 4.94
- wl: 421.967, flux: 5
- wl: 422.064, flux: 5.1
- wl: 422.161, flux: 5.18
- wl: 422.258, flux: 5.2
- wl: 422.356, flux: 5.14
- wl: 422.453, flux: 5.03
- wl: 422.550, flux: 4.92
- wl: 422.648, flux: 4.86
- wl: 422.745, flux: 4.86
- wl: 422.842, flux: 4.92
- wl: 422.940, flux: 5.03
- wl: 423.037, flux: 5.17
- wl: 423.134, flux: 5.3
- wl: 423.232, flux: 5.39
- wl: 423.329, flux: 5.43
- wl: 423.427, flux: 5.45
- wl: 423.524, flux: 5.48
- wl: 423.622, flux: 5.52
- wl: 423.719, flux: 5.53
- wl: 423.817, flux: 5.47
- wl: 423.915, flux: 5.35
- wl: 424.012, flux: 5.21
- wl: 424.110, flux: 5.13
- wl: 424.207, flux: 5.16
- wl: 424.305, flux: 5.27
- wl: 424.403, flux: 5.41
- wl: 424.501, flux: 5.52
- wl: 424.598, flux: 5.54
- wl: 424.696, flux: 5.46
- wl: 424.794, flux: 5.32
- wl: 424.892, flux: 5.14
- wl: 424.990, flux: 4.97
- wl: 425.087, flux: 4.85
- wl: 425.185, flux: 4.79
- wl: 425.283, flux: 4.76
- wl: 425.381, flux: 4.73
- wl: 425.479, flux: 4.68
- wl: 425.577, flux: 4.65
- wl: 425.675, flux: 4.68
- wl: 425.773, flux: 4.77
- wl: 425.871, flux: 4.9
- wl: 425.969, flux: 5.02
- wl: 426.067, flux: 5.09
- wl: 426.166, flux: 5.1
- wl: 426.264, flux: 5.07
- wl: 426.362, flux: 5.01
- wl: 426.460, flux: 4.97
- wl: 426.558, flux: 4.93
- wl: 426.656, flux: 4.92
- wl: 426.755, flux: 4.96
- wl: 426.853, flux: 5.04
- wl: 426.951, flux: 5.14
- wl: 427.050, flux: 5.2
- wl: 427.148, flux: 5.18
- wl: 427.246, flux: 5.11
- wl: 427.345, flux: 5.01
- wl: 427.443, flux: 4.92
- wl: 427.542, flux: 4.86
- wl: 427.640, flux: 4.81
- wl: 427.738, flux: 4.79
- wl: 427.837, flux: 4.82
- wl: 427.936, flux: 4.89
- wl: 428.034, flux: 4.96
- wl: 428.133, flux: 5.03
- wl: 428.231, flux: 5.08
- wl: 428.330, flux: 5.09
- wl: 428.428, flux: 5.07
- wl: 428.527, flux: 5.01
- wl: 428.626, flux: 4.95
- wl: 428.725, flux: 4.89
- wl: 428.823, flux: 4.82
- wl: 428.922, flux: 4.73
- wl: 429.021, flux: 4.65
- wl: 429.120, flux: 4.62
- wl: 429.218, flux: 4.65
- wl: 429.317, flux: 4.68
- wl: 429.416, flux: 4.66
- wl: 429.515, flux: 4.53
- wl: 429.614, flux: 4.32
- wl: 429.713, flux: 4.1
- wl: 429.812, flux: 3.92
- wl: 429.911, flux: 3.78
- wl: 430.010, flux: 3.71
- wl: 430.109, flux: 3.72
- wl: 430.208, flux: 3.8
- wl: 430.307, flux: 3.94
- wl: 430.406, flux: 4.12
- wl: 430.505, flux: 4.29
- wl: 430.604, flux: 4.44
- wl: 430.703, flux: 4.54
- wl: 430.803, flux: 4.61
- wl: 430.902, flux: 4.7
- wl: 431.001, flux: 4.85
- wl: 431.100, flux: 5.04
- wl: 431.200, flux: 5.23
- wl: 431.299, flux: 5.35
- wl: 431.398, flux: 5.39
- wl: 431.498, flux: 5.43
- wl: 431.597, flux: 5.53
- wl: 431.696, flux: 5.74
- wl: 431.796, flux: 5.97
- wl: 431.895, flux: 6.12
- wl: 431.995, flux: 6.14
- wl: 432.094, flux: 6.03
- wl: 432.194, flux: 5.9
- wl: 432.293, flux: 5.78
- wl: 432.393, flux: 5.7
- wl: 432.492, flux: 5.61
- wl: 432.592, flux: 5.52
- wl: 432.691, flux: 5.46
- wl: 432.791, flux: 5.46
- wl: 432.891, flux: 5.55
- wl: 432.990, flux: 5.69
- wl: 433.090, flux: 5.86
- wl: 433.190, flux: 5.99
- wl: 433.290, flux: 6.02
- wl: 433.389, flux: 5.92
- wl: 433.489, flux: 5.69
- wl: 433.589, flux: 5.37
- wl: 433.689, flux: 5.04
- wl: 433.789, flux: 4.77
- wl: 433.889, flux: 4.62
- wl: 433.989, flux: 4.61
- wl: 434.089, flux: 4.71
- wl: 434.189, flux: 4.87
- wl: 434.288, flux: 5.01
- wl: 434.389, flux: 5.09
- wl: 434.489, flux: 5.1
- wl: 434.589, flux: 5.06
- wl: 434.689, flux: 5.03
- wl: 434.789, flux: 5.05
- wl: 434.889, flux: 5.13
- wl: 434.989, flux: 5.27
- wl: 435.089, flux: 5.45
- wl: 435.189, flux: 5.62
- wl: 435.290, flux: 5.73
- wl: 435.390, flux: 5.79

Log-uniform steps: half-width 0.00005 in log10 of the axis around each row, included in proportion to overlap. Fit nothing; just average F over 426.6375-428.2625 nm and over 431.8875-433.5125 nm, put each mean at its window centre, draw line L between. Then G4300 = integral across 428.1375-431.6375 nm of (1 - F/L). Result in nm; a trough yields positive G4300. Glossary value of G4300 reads 0.47 nm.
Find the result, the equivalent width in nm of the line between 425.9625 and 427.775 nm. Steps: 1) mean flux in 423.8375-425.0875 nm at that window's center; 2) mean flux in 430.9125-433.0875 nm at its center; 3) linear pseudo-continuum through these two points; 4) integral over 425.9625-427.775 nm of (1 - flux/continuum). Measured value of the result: 0.12 nm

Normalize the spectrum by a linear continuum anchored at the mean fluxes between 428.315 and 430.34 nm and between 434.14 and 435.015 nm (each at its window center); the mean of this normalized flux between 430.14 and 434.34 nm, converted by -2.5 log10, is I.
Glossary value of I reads -0.10 mag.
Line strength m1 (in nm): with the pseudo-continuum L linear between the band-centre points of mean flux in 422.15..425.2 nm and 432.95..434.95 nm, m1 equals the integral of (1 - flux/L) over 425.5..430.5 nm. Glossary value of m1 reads 0.476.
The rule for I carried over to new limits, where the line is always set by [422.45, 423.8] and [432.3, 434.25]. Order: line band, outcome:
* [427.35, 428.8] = 0.08 mag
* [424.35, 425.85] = 0.05 mag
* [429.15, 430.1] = 0.25 mag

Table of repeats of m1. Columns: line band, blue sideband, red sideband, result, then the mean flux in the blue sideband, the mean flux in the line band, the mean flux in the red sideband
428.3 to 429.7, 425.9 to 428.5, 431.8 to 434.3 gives 0.113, 5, 4.74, 5.51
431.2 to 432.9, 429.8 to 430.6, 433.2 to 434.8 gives -0.434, 3.94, 5.68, 5.15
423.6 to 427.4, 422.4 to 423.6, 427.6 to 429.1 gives -0.036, 5.16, 5.09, 4.9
